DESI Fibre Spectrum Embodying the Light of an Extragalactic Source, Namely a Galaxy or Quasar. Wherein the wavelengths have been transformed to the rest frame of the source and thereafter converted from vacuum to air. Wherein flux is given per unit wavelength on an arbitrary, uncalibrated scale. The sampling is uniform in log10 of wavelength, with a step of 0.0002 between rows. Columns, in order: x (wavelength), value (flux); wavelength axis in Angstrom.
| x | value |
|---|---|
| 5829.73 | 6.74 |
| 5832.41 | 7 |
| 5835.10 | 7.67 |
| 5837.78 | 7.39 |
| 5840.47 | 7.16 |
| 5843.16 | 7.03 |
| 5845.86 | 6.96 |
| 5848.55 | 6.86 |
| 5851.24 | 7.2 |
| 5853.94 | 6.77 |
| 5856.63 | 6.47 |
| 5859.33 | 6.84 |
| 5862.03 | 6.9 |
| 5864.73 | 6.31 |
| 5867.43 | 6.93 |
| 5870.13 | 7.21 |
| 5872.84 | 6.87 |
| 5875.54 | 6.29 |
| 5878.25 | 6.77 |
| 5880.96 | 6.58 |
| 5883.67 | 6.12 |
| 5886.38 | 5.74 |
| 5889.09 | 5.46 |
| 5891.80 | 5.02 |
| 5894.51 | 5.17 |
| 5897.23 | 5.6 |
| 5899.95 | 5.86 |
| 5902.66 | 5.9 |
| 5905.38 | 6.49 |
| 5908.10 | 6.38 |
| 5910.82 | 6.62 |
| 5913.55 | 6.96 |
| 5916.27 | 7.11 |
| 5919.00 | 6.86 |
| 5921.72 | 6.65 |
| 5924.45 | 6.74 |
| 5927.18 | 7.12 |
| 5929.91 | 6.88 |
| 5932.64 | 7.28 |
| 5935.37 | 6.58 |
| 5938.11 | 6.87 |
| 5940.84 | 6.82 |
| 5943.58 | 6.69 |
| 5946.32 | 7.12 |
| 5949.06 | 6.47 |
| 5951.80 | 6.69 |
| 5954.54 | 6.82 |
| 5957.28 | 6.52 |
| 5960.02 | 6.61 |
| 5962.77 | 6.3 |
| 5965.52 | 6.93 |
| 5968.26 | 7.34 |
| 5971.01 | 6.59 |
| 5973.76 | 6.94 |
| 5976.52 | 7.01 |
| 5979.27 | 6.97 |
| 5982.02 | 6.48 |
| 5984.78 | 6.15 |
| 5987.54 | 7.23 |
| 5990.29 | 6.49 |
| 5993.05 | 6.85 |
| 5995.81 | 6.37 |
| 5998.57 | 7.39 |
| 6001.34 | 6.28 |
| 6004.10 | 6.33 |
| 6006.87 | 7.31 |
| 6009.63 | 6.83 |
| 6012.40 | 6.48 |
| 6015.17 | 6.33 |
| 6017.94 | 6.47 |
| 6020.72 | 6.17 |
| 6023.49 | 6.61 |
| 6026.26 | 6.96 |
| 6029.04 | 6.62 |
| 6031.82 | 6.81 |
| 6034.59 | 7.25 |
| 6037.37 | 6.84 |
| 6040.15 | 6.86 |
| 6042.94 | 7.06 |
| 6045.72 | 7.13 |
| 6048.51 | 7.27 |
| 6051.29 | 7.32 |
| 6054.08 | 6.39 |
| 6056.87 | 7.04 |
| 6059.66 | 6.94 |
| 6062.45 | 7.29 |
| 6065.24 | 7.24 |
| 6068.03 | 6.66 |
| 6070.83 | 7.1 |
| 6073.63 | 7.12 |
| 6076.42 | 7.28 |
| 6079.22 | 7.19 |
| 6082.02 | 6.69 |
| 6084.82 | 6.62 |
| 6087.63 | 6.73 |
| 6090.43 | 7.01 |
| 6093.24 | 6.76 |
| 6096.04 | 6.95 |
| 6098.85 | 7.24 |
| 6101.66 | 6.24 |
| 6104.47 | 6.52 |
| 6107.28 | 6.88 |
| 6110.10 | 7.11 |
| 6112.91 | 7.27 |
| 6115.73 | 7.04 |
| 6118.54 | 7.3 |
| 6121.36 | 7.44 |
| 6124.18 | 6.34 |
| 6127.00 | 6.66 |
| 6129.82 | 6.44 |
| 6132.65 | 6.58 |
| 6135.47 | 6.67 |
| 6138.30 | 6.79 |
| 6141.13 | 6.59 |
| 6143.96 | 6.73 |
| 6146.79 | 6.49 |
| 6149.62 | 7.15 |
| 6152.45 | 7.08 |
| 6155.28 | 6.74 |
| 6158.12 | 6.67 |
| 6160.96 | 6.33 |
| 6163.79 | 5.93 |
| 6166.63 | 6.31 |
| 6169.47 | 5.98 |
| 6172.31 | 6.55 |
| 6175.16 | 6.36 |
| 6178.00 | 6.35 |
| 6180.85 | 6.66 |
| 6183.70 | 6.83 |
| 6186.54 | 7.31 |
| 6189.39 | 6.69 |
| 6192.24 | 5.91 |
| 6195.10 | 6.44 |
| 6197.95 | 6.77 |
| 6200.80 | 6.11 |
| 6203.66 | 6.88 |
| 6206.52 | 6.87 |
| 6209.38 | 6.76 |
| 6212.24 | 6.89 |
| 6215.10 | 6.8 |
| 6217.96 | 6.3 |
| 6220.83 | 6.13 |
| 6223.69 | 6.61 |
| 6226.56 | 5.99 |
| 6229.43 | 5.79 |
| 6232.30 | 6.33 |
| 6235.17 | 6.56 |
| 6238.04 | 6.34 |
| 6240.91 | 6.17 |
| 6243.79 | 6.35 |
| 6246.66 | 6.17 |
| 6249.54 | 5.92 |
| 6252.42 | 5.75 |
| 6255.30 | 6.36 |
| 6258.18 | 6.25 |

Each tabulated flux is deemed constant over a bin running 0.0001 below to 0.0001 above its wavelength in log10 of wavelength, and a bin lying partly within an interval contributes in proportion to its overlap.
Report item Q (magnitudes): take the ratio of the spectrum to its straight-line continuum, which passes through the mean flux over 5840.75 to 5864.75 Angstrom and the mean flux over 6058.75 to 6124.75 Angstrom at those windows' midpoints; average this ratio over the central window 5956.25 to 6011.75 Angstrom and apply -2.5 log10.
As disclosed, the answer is 0.027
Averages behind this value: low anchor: 6.86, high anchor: 6.96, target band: 6.74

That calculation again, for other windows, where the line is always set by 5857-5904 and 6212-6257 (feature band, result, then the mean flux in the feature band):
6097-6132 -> -0.103 mag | 6.87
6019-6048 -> -0.100 mag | 6.84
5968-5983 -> -0.106 mag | 6.86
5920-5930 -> -0.104 mag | 6.85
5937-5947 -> -0.106 mag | 6.86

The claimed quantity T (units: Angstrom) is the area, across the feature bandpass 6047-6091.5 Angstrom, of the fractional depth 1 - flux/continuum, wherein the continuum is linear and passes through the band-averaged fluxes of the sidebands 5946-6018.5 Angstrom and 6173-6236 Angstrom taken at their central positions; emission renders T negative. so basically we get -2.4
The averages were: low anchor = 6.71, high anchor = 6.51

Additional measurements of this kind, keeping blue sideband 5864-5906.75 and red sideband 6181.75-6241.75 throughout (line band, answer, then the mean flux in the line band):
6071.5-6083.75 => -1.4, 7.06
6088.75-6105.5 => -1.1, 6.79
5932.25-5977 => -4.1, 6.78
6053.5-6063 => -0.9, 6.93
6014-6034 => -1.0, 6.6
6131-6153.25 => -1.1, 6.75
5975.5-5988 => -1.0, 6.73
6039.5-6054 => -1.7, 7.07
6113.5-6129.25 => -1.3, 6.95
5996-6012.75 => -1.3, 6.76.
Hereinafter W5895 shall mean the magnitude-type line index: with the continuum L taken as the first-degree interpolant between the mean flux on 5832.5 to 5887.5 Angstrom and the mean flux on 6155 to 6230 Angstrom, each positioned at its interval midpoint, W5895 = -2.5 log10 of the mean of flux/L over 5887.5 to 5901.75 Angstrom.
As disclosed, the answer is 0.24 mag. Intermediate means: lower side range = 6.81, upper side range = 6.48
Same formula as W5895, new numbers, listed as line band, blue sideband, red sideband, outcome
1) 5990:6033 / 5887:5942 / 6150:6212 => -0.03 mag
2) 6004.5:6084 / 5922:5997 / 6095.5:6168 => -0.02 mag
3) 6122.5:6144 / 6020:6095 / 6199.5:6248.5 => 0.02 mag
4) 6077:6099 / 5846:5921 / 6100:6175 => -0.04 mag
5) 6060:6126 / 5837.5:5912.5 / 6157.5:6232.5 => -0.08 mag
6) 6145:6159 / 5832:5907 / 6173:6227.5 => -0.04 mag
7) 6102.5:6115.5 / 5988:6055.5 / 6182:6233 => -0.04 mag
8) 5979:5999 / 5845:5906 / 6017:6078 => 0.01 mag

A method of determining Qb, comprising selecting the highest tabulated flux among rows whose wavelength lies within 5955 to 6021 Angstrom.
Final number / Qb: 7.39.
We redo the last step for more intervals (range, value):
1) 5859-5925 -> 7.21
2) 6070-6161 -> 7.44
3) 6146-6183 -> 7.15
